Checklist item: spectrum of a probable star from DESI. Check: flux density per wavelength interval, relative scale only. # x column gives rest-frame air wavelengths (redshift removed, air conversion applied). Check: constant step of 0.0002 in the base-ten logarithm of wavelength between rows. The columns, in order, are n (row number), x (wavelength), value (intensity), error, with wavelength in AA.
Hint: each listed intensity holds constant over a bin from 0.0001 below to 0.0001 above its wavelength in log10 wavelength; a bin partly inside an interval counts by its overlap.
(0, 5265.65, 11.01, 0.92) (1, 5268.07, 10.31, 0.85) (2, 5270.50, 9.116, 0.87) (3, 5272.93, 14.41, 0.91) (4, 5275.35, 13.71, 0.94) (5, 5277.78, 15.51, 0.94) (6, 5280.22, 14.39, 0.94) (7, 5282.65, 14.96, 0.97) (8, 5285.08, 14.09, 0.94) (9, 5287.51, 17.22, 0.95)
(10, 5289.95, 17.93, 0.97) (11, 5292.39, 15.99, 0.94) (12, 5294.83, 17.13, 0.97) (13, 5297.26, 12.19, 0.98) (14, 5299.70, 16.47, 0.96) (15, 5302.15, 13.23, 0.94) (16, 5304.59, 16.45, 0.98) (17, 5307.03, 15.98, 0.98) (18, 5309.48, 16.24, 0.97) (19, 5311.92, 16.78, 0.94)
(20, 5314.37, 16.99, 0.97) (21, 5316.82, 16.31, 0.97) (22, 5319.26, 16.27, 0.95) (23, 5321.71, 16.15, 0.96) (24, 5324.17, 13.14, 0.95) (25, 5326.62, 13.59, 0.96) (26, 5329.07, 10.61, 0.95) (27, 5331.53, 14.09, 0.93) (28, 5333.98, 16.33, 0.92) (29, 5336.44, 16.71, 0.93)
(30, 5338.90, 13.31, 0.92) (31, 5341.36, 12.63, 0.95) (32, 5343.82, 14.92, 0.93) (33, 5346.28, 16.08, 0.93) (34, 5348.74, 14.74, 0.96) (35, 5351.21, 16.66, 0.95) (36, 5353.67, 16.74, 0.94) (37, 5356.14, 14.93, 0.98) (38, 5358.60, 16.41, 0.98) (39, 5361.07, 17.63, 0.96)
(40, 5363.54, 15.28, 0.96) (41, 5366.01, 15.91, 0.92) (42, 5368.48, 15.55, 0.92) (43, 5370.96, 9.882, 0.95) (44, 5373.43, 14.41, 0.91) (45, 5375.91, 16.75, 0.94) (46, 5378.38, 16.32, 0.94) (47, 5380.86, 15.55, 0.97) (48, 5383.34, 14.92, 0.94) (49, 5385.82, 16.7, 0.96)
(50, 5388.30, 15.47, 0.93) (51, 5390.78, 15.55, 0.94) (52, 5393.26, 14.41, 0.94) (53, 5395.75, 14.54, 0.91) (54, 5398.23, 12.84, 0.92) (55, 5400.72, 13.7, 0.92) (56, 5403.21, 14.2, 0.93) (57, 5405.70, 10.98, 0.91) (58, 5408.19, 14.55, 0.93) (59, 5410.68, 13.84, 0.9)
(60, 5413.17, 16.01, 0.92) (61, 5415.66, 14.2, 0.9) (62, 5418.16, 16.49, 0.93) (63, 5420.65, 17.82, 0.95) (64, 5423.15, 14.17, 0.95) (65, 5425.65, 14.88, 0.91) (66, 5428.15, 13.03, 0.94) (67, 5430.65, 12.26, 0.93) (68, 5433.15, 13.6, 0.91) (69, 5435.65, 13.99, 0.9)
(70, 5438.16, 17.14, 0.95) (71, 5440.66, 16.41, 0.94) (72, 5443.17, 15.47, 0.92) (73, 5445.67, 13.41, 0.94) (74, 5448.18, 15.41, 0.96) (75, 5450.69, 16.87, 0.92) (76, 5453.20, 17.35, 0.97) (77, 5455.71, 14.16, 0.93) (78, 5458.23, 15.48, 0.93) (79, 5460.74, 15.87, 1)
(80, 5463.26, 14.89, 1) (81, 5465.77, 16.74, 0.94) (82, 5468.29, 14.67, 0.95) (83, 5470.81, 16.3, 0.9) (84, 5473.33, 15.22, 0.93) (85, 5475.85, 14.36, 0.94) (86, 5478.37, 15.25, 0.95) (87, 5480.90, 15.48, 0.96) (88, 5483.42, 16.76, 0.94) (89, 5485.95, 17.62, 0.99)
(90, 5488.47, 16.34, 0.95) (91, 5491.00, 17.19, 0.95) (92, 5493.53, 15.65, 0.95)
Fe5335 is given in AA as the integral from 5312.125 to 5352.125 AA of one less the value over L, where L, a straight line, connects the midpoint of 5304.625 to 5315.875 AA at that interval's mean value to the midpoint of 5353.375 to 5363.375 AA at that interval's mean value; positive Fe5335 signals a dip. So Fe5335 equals 3.5 AA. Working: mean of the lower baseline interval 16.5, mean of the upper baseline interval 16.3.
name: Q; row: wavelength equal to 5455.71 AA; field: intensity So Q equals 14.16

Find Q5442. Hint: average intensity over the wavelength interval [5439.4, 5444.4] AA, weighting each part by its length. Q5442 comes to 15.9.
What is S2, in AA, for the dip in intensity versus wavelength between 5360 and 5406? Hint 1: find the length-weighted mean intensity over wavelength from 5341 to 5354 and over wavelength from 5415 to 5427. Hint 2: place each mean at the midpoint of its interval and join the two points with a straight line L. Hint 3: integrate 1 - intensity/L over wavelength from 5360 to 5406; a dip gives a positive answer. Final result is 1.9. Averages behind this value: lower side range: 15.4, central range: 14.8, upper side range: 15.5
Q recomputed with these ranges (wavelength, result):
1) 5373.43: 14.41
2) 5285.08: 14.09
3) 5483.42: 16.76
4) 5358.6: 16.41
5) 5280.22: 14.39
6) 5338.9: 13.31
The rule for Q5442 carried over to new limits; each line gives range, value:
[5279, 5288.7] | 15.2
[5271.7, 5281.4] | 14.5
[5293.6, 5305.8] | 15.1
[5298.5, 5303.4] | 14.8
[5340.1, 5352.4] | 15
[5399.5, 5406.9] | 13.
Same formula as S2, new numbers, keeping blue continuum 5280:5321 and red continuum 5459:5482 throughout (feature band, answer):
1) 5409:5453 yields 1.3 AA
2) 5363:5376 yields 1.0 AA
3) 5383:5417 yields 2.6 AA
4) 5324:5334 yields 1.6 AA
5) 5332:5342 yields 0.6 AA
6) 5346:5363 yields -0.5 AA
